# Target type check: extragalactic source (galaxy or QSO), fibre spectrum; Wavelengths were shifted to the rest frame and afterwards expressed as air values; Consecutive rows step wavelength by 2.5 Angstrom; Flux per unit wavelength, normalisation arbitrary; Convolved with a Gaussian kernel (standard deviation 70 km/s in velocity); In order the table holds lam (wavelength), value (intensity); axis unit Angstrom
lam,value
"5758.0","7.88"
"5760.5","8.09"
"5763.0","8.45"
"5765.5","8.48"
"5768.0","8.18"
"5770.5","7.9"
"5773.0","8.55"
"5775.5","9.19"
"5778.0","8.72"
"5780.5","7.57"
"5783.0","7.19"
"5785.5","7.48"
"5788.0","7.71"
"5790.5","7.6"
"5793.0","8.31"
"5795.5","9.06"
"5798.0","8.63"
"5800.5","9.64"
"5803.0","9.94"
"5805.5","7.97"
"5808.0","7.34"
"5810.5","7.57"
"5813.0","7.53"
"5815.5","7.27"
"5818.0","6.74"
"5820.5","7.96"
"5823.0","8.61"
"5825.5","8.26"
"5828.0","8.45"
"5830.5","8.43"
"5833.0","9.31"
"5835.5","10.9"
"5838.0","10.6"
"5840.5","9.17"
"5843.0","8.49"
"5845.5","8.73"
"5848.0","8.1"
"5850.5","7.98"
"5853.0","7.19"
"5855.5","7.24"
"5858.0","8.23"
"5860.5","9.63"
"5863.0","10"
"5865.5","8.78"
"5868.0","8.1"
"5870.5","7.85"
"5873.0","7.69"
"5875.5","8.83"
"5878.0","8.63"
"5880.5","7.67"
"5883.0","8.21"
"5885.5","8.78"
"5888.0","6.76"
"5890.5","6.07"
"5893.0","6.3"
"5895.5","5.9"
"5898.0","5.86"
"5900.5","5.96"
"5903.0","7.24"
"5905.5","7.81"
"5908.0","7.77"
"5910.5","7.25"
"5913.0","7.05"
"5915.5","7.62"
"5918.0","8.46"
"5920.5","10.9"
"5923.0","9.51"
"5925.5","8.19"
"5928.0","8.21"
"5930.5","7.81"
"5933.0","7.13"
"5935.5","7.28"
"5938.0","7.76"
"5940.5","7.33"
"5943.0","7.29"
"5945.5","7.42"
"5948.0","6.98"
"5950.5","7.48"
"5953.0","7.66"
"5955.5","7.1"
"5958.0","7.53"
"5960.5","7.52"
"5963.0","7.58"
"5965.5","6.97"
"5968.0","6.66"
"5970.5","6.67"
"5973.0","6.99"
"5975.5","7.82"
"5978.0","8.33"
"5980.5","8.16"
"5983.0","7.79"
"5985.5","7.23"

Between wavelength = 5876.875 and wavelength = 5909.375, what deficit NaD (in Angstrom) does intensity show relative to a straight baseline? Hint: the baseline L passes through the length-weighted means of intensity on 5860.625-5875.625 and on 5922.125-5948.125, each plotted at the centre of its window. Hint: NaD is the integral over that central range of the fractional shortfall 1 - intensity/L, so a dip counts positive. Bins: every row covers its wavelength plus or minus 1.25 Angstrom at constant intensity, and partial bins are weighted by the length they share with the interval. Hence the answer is 4.5 Angstrom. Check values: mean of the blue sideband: 8.6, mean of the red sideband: 7.73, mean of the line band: 7.15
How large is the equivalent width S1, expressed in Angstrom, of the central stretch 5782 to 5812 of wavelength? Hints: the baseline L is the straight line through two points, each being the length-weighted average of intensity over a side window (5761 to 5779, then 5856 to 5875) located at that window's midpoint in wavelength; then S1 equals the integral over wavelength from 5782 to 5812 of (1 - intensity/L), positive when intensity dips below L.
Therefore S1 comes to 1.0 Angstrom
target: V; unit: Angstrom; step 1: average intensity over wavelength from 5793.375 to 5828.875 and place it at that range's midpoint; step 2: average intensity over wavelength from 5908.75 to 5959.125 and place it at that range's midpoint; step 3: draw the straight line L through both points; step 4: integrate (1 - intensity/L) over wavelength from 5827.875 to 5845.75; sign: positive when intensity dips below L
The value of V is -2.7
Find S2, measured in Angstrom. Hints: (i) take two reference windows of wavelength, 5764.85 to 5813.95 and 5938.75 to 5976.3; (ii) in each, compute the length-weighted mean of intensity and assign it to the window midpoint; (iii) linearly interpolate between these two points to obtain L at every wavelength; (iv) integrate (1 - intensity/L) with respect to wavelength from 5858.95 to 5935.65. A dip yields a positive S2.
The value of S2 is -2.5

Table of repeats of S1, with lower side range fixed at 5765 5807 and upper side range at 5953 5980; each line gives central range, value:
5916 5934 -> -2.4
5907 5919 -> 0.1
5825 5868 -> -4.1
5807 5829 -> 1.2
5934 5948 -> 0.2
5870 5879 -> -0.5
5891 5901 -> 2.2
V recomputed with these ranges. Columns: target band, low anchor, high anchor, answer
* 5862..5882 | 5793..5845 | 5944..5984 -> -0.64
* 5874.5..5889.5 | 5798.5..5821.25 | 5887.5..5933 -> -0.91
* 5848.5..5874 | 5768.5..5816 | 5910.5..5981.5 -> -1.00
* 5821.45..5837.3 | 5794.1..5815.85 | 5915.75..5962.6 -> -1.44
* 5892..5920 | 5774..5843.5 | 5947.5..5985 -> 2.39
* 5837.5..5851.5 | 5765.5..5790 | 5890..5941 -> -1.73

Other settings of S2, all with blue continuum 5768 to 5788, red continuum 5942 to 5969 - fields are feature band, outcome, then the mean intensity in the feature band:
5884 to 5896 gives 1.17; 6.85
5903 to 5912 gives -0.05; 7.54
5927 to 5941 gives -0.38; 7.59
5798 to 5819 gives -0.30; 8.05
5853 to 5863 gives -0.91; 8.42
